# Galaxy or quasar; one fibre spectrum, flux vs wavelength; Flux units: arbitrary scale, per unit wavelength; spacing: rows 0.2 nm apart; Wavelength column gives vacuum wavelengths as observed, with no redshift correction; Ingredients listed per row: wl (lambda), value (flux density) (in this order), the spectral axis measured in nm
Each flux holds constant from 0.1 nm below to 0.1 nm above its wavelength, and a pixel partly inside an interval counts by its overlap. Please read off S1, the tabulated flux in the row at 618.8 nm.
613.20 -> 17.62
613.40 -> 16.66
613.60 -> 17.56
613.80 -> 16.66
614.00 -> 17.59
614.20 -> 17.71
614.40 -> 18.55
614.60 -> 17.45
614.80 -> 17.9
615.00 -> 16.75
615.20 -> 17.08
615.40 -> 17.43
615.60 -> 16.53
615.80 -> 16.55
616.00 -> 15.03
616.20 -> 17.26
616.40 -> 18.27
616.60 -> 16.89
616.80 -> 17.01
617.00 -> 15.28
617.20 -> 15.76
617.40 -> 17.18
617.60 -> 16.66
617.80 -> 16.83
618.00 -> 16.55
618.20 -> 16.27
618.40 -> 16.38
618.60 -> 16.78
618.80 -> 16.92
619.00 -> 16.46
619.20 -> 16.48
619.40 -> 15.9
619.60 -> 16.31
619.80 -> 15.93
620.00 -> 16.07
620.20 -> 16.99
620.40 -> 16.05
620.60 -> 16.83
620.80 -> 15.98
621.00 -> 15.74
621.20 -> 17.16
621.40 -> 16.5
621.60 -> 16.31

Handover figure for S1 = 16.92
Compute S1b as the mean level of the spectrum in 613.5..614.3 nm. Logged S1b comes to 17.4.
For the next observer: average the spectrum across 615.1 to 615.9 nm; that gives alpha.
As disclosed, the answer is 16.9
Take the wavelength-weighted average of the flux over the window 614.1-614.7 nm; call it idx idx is 17.9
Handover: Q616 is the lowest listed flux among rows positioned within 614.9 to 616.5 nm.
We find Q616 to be 15.03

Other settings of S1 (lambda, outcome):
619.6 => 16.31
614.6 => 17.45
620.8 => 15.98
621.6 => 16.31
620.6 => 16.83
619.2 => 16.48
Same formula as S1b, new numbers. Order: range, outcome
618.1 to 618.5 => 16.3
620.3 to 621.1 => 16.1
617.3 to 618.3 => 16.7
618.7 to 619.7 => 16.4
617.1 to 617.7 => 16.5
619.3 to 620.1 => 16.1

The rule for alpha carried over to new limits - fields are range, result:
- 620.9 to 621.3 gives 16.5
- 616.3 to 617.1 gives 16.9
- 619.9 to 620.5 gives 16.4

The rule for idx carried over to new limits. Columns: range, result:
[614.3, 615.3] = 17.5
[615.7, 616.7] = 16.8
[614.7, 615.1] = 17.3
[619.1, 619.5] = 16.2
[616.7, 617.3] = 16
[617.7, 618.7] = 16.6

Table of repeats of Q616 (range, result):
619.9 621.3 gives 15.74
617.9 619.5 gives 15.9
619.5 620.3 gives 15.93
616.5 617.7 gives 15.28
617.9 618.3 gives 16.27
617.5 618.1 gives 16.55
